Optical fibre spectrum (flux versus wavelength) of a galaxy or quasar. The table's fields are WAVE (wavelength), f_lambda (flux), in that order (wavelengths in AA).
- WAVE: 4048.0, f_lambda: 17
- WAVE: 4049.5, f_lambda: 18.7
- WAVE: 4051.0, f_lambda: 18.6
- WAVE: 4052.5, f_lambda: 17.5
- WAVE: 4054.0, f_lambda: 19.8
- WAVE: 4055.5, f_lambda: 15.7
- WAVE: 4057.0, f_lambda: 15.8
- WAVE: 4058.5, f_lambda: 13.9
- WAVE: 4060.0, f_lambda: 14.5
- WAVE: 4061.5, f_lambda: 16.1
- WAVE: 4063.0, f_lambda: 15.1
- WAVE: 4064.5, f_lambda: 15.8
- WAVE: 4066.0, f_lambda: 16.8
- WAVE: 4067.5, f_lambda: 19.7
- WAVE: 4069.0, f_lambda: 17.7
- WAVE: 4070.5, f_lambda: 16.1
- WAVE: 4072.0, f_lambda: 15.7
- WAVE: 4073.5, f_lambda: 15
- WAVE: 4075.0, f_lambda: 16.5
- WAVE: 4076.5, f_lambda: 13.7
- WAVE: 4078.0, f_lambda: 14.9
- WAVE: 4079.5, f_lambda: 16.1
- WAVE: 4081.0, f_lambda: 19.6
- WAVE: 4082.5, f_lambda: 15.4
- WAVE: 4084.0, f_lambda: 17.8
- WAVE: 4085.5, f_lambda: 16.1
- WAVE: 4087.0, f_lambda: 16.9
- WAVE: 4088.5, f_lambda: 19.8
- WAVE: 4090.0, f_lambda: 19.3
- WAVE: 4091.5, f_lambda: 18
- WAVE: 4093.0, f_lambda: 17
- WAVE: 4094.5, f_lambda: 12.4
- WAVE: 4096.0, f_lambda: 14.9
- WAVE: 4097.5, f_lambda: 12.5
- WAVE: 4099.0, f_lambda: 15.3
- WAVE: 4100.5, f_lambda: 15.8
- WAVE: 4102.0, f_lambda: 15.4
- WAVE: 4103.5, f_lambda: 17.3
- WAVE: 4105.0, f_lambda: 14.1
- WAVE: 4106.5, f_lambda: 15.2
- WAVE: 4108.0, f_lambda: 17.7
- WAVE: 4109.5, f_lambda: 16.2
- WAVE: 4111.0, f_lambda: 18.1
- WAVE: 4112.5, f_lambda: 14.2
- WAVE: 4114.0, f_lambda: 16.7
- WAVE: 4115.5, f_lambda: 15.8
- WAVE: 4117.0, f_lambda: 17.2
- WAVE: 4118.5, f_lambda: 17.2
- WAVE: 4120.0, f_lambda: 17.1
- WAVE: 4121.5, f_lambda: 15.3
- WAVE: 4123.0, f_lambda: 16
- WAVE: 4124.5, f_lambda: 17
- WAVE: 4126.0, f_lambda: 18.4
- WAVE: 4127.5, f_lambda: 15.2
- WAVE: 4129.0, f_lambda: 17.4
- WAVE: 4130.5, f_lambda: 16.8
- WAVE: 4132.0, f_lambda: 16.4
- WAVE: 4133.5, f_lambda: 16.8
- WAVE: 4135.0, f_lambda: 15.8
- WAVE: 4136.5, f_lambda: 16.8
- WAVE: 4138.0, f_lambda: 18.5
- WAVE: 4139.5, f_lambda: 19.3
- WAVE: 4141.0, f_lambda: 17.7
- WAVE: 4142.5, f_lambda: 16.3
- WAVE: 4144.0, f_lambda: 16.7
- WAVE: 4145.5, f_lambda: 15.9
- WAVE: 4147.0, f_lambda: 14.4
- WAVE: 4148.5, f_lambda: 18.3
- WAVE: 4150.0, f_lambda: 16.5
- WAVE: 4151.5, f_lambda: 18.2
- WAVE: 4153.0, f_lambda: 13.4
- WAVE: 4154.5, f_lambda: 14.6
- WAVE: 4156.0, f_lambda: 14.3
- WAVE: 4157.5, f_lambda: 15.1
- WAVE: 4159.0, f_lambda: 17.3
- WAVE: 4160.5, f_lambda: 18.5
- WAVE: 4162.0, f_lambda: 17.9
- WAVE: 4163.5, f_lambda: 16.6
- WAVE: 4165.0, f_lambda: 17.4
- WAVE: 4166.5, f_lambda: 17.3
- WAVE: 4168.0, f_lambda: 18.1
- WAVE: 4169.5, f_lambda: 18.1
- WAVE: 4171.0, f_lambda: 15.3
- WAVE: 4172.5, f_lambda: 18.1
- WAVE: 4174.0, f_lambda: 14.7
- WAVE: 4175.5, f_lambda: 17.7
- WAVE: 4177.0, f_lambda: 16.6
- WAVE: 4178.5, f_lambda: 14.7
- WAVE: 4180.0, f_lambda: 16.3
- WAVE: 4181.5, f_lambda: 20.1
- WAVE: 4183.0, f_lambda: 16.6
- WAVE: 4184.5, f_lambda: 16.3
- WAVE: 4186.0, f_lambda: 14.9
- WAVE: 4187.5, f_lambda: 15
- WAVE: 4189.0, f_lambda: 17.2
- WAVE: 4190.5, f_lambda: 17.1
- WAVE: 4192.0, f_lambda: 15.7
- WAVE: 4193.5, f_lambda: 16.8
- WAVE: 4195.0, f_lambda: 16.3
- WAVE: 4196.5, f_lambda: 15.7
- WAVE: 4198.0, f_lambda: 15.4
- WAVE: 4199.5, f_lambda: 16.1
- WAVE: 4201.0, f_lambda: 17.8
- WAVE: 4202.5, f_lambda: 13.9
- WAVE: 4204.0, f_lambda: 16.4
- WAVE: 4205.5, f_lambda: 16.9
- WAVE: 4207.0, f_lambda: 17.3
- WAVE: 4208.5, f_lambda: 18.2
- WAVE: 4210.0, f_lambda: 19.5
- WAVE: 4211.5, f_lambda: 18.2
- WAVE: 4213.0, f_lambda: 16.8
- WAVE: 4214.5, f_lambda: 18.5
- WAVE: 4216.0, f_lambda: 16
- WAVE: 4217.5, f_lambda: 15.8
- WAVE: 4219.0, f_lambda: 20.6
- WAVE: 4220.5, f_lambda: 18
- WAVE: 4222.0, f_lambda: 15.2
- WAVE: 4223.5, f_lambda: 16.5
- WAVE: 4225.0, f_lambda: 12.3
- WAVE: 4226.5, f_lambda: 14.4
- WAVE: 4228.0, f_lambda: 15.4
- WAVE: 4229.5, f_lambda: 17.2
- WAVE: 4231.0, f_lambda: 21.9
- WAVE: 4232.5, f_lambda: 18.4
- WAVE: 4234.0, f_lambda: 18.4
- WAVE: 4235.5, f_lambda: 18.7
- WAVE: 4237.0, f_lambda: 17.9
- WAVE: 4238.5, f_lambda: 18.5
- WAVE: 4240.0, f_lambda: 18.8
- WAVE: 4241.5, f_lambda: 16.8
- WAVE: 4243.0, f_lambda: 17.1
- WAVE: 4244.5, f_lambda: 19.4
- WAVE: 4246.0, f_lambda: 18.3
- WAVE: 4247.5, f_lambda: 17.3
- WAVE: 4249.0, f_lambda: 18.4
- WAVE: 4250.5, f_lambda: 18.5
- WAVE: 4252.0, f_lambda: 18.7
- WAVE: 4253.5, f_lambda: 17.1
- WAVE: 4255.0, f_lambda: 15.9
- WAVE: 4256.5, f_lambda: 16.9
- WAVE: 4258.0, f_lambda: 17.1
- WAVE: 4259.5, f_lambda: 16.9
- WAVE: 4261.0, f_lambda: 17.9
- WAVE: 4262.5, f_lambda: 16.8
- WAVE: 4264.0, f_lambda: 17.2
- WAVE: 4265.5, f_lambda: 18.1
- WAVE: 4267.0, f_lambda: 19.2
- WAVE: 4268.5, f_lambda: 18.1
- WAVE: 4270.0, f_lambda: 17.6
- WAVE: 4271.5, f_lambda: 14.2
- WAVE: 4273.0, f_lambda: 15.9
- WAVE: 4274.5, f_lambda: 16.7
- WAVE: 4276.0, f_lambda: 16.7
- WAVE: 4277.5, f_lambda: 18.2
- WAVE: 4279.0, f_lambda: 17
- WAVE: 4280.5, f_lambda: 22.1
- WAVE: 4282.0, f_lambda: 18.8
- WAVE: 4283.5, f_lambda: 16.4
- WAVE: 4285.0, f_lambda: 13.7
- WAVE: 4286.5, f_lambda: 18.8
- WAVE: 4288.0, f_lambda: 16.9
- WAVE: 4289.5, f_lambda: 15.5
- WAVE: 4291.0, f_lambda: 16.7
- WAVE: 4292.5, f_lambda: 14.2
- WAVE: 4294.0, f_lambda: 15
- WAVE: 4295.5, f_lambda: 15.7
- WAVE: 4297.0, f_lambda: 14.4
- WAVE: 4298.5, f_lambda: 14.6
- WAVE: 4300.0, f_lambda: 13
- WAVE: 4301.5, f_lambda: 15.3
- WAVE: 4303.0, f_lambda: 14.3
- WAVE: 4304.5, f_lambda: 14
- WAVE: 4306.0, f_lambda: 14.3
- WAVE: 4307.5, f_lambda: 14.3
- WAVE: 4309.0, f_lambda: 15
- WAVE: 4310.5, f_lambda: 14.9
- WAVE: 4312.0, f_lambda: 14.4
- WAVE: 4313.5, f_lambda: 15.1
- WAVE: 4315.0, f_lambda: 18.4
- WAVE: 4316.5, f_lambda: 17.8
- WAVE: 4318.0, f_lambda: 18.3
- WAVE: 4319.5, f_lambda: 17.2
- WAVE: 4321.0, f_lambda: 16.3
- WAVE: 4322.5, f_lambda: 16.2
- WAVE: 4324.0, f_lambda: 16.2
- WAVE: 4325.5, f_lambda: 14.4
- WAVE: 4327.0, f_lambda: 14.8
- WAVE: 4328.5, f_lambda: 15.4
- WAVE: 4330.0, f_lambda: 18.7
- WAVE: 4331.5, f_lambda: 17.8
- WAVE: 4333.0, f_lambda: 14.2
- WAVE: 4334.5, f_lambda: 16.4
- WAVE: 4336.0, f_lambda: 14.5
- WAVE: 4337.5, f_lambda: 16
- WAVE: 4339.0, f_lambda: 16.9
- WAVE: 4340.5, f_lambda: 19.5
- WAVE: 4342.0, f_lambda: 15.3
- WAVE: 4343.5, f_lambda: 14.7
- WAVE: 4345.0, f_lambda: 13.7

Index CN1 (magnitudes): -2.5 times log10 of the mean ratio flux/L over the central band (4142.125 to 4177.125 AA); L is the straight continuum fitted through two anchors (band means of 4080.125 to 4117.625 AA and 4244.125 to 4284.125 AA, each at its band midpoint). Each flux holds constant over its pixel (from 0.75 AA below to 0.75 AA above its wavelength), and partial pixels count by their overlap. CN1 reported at 0.02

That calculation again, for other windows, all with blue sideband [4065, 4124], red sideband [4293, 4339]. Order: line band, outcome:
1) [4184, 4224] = -0.05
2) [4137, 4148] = -0.05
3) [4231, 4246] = -0.16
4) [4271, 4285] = -0.10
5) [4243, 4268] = -0.13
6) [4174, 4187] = -0.03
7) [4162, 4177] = -0.06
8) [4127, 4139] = -0.04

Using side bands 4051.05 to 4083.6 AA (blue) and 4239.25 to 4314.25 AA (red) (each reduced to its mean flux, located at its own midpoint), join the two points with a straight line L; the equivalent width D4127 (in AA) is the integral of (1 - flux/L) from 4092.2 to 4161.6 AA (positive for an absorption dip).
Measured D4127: 0.61 AA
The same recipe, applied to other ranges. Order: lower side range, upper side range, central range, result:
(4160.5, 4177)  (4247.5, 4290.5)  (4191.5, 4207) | 0.9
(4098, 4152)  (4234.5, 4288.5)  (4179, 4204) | 1.1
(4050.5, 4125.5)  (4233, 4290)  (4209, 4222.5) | -0.4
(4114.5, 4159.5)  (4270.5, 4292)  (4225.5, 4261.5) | -1.9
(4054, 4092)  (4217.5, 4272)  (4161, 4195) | 0.7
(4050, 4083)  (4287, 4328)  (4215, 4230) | -0.3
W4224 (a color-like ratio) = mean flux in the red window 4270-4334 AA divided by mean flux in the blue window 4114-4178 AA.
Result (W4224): 0.96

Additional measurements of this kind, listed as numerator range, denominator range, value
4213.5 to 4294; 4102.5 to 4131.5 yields 1.05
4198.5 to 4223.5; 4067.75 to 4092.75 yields 1.02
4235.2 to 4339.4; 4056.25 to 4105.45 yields 1.03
